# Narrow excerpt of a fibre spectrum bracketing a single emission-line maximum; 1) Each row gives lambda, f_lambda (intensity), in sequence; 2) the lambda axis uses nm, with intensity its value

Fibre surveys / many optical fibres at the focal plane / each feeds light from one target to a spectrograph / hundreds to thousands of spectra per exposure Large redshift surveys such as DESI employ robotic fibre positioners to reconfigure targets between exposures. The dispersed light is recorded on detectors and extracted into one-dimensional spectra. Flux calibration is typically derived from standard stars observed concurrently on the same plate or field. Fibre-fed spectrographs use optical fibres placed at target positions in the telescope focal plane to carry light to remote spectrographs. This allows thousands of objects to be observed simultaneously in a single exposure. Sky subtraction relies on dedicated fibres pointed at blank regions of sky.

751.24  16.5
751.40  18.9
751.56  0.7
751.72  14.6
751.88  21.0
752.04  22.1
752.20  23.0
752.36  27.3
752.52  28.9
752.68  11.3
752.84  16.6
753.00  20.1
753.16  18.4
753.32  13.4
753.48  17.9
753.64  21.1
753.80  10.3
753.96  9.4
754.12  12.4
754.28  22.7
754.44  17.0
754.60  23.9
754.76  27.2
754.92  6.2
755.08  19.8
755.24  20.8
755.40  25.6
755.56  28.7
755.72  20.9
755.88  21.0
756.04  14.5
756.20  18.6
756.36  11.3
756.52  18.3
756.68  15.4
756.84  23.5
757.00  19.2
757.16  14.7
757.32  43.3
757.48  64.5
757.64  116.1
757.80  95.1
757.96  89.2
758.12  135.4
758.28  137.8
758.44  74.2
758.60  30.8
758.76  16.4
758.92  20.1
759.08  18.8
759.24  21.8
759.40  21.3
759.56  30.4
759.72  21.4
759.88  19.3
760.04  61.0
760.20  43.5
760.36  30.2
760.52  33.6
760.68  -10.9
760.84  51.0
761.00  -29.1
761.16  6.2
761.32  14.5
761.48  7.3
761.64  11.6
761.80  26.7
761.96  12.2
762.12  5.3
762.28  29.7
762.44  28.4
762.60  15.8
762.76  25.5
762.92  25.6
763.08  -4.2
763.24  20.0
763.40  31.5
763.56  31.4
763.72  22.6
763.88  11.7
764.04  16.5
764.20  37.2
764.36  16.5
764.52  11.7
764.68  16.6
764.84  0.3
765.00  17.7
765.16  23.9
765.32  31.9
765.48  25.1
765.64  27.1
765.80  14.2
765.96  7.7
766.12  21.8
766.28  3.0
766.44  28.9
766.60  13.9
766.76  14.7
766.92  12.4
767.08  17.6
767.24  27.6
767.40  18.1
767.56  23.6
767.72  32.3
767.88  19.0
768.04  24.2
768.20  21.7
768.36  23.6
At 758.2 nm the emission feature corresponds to [O II] 3727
